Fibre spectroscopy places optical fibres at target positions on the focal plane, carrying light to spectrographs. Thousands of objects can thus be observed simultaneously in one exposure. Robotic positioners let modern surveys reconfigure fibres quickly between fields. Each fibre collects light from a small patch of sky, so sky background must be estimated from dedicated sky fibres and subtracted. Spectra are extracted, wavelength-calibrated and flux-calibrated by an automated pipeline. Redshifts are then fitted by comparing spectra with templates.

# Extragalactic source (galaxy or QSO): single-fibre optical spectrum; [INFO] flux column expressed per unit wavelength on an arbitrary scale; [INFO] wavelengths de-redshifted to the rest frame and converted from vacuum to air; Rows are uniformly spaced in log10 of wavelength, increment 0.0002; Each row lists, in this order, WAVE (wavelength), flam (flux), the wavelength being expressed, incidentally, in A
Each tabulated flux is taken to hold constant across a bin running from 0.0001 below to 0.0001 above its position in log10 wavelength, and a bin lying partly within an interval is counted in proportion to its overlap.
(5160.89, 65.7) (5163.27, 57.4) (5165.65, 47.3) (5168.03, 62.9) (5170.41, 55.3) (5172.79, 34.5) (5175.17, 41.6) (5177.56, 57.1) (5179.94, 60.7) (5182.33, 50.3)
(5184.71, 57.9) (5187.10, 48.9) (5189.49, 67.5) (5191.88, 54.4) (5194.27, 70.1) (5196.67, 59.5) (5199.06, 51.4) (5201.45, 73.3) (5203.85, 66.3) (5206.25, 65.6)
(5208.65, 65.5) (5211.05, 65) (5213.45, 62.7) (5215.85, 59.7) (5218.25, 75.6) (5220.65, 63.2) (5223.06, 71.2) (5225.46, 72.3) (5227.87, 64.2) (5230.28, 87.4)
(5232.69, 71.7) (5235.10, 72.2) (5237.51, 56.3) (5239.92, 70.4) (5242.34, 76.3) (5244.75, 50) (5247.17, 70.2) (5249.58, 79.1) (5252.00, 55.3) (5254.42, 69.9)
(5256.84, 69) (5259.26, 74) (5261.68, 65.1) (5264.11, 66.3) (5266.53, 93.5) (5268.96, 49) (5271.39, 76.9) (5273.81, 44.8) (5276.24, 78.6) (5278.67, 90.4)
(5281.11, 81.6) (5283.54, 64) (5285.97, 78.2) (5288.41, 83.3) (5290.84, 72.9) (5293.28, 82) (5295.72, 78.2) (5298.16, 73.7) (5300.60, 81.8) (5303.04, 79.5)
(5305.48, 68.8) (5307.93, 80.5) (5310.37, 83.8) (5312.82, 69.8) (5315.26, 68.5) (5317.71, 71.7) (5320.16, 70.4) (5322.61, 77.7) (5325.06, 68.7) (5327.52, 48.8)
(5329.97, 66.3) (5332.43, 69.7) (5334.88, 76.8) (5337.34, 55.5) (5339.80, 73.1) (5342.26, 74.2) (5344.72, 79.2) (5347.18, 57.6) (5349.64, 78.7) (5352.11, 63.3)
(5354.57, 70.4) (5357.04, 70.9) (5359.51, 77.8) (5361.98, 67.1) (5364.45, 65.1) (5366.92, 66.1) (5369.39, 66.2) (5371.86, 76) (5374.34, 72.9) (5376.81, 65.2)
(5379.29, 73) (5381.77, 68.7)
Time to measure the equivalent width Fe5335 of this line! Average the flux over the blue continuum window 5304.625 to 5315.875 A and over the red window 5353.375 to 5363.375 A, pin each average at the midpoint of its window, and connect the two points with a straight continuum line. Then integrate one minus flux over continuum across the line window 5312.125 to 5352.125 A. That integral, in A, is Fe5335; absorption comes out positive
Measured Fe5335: 2.32 A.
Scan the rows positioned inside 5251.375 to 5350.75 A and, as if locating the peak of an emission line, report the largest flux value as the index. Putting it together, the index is 93.5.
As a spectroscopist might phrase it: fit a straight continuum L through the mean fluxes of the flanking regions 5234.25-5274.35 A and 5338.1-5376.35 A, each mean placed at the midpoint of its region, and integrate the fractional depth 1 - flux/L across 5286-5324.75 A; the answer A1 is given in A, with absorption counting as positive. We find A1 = -4.1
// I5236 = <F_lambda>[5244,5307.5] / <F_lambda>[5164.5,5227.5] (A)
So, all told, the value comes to 1.21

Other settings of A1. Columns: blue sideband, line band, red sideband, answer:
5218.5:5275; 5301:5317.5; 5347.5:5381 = -1.47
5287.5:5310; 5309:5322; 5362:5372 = 0.39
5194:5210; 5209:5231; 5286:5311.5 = -0.54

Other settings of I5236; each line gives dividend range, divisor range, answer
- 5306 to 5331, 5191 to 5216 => 1.12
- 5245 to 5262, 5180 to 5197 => 1.16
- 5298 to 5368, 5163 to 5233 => 1.16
